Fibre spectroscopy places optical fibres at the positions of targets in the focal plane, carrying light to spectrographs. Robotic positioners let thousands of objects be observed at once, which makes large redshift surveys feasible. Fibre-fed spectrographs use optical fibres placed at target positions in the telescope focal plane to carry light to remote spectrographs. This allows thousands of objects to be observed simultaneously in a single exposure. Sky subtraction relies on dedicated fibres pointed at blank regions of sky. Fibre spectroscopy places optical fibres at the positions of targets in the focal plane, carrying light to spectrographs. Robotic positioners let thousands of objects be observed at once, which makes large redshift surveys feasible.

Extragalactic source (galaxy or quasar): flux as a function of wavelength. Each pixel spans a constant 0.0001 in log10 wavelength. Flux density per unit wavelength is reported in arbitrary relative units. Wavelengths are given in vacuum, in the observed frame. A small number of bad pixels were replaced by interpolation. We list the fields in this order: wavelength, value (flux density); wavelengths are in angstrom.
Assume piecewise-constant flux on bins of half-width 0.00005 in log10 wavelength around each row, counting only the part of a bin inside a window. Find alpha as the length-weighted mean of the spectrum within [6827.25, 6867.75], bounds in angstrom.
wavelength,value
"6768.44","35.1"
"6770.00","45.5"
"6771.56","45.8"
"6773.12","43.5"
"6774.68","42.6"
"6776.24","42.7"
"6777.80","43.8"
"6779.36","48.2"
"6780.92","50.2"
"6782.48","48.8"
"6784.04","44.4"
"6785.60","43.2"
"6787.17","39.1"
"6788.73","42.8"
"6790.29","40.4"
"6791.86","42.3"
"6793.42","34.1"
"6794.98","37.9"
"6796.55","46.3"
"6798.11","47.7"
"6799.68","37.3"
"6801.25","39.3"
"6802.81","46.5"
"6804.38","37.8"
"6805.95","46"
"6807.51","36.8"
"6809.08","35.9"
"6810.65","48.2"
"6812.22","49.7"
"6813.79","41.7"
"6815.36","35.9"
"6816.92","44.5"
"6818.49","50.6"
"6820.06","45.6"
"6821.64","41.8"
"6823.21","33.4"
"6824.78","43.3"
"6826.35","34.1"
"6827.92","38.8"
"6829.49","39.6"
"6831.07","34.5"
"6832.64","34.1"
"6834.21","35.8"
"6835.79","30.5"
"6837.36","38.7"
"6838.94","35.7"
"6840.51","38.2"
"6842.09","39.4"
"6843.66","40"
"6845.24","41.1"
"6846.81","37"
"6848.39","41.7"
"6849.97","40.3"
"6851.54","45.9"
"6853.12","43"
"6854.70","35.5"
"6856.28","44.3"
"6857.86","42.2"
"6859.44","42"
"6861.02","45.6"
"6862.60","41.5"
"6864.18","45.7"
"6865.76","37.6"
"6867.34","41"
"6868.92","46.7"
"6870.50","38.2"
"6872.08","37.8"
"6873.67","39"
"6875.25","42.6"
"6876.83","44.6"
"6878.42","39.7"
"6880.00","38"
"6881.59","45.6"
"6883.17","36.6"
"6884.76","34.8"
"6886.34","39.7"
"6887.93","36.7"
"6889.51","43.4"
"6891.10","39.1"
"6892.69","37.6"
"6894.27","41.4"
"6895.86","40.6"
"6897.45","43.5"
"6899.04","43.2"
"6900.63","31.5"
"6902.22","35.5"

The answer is 39.6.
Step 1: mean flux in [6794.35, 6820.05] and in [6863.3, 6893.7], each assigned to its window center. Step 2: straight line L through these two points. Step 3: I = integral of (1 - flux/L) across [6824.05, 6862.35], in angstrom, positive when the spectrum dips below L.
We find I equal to 2.0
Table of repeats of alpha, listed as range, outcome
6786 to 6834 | 40.8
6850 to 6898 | 41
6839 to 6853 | 40.3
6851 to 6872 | 42.1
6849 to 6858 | 41.8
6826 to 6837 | 35.5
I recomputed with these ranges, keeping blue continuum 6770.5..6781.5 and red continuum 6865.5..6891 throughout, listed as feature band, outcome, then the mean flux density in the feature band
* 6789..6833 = 2.5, 40.9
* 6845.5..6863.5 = -0.2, 41.7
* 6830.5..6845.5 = 1.9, 36.7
